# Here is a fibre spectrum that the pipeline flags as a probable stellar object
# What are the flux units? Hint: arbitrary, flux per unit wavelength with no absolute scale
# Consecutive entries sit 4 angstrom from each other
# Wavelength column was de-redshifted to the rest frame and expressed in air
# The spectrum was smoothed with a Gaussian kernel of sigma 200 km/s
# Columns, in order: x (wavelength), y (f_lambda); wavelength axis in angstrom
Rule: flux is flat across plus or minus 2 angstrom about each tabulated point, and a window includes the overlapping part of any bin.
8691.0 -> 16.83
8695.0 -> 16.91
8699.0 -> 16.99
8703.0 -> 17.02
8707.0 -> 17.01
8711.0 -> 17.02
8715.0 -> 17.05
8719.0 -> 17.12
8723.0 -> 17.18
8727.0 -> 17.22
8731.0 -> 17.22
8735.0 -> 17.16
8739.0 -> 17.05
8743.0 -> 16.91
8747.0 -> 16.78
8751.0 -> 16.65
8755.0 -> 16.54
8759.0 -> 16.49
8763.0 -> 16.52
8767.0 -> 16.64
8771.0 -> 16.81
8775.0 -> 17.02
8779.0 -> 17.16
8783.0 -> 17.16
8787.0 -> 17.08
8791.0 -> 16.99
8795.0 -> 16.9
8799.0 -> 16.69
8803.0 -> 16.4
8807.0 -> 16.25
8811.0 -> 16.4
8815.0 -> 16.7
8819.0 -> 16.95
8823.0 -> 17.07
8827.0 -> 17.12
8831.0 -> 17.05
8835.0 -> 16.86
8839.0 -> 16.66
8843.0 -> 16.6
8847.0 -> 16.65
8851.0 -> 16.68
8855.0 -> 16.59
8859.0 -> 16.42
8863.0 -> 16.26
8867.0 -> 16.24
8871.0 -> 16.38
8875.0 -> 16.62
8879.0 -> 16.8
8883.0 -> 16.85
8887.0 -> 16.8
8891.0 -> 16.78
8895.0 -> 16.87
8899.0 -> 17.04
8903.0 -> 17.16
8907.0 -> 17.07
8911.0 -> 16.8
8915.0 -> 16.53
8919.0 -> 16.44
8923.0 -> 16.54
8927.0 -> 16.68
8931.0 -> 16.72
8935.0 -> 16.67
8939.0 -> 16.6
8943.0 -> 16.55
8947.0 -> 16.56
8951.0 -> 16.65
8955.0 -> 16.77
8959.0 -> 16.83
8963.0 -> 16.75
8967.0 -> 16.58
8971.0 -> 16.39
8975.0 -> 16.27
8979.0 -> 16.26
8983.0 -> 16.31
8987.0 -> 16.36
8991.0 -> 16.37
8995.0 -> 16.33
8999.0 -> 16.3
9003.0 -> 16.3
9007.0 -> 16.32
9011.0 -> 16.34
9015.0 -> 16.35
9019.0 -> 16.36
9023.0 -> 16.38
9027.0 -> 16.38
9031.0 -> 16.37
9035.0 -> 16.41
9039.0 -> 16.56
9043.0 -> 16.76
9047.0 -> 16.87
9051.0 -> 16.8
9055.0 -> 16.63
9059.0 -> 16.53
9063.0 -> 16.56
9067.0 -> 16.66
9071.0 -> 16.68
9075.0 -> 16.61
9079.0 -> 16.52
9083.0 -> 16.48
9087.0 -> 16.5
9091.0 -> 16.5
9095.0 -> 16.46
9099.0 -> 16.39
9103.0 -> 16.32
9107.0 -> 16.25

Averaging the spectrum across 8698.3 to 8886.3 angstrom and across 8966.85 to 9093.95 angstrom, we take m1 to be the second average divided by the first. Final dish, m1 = 0.98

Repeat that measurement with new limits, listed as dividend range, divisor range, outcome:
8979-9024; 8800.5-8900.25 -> 0.98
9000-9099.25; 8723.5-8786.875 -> 0.98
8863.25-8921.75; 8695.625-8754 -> 0.98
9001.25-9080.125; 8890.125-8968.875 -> 0.99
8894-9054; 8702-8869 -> 0.99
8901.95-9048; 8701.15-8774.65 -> 0.98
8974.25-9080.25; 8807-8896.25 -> 0.99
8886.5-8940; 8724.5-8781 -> 0.99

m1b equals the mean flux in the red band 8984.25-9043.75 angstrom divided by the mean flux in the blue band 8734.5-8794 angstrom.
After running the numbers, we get 1.0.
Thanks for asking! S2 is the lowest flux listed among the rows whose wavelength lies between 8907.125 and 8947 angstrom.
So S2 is 16.44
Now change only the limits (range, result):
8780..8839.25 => 16.25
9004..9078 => 16.32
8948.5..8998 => 16.26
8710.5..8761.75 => 16.49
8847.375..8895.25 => 16.24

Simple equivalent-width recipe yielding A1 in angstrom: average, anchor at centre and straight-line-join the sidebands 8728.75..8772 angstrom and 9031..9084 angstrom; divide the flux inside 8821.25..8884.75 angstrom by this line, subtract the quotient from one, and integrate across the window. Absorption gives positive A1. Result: 0.2 angstrom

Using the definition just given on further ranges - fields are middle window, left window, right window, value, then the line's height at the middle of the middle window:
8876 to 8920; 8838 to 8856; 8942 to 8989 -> -0.7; 16.6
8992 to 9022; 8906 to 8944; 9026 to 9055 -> 0.5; 16.6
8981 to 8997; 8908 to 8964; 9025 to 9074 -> 0.3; 16.6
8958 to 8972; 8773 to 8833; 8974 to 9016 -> -0.2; 16.4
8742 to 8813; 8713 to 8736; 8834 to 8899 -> 0.9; 17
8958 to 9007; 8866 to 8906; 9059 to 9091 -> 0.8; 16.7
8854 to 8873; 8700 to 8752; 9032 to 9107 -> 0.5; 16.8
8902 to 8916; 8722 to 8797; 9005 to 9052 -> -0.2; 16.7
